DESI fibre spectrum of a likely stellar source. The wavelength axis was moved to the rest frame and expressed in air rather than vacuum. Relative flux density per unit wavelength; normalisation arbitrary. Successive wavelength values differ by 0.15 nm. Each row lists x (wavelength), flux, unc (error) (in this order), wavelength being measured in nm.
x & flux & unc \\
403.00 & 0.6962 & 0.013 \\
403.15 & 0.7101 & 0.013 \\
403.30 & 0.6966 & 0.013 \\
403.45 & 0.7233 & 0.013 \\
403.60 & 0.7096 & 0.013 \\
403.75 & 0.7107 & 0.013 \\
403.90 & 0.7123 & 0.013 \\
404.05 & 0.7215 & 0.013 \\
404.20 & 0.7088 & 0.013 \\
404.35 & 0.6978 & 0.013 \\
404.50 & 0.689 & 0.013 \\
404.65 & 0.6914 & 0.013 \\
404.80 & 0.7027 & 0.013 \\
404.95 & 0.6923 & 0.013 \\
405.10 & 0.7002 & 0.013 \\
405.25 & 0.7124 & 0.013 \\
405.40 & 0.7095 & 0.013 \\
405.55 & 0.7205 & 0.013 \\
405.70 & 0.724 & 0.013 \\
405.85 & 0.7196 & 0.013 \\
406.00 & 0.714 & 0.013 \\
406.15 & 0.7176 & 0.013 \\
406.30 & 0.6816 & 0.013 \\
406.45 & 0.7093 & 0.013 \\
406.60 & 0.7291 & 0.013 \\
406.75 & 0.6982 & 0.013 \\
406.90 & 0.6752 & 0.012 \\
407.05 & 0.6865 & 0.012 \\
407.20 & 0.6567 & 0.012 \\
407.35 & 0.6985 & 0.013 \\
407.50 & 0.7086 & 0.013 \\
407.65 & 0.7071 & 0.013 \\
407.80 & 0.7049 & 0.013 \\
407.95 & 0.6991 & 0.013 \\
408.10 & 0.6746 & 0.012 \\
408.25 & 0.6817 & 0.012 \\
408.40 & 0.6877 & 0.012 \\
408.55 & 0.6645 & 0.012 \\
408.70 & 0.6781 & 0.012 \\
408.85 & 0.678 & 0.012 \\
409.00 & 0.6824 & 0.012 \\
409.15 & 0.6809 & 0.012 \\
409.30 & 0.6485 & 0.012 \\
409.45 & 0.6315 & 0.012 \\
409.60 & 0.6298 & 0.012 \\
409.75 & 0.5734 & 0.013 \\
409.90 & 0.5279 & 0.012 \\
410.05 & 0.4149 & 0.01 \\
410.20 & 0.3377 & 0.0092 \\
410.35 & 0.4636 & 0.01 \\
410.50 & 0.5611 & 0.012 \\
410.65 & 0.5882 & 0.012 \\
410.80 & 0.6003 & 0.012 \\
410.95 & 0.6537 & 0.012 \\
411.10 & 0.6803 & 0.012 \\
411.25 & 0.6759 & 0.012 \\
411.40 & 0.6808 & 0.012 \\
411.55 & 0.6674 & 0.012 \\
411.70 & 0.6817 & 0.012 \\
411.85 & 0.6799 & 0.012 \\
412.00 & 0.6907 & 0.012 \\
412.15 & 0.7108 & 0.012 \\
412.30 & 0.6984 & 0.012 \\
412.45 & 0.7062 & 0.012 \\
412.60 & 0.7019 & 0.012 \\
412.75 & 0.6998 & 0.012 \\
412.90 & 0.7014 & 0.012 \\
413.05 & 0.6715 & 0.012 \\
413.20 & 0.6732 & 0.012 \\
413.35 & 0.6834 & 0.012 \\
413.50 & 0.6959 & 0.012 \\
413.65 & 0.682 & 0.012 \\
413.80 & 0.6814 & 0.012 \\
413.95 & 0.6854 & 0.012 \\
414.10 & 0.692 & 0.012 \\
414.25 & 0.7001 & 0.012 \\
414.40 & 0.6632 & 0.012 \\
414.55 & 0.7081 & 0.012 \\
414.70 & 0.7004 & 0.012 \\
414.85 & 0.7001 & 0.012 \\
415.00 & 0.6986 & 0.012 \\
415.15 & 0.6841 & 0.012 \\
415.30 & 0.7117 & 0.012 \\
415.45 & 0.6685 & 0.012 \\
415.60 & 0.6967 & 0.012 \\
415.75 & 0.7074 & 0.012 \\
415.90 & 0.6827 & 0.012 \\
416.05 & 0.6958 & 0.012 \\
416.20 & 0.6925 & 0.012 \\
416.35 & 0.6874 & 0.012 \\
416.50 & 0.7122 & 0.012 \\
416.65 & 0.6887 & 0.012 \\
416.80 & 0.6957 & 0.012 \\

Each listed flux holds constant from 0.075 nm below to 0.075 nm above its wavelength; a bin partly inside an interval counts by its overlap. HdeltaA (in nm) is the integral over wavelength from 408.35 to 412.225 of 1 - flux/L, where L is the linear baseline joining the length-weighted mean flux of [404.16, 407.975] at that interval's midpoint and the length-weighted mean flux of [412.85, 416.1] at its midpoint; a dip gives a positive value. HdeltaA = 0.41 nm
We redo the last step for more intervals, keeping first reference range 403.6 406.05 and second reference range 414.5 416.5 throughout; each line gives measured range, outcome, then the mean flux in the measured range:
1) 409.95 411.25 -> 0.29 nm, 0.545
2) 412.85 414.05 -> 0.02 nm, 0.684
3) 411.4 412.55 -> 0.02 nm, 0.69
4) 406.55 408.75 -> 0.05 nm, 0.69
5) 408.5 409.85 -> 0.10 nm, 0.649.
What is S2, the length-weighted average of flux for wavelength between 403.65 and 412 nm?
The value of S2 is 0.664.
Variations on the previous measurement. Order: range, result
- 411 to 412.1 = 0.68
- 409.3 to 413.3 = 0.628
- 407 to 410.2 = 0.645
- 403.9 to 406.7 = 0.708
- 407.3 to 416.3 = 0.662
